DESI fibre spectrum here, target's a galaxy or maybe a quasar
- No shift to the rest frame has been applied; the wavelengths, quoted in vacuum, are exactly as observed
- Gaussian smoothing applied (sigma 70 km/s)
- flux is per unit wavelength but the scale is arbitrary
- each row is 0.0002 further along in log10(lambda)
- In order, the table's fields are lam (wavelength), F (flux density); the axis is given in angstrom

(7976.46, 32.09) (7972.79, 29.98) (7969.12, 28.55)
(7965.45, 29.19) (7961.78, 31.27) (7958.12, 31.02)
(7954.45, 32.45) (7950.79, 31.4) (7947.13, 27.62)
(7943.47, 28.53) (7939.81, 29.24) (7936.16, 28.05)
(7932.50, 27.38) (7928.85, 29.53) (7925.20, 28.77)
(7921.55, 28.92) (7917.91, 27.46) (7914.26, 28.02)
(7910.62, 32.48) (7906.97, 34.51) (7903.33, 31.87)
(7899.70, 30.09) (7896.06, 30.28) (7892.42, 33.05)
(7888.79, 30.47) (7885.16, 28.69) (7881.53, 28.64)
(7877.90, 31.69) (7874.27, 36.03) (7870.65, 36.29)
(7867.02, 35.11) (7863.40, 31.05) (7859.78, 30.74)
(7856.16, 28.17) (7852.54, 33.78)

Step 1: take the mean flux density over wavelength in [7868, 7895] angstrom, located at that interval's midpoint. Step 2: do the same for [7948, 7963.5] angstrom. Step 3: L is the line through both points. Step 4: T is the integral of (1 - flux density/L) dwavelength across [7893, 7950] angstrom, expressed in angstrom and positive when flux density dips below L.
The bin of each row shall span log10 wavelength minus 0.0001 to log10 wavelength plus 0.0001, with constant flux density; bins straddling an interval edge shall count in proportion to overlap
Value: 3.73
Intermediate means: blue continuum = 32.2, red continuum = 31.3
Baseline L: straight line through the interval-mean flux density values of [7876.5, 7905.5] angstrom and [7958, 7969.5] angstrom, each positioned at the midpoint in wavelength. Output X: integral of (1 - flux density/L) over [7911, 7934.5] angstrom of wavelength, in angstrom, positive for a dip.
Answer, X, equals 1.4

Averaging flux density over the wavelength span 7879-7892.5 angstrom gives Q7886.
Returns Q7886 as 29.9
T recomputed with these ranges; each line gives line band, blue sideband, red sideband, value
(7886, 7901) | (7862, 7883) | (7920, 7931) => 0.3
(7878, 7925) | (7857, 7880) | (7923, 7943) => 0.7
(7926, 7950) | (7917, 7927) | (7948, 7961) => 1.1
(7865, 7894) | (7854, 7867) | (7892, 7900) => -1.5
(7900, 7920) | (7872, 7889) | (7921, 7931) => -0.6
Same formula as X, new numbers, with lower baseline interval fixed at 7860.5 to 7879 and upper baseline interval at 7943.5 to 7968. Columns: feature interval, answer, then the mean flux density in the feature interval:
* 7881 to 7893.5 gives 1.1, 30.2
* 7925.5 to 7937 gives 1.1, 28.4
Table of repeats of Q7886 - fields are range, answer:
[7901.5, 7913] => 32.7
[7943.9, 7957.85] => 30.3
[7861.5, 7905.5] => 32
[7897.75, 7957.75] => 29.8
